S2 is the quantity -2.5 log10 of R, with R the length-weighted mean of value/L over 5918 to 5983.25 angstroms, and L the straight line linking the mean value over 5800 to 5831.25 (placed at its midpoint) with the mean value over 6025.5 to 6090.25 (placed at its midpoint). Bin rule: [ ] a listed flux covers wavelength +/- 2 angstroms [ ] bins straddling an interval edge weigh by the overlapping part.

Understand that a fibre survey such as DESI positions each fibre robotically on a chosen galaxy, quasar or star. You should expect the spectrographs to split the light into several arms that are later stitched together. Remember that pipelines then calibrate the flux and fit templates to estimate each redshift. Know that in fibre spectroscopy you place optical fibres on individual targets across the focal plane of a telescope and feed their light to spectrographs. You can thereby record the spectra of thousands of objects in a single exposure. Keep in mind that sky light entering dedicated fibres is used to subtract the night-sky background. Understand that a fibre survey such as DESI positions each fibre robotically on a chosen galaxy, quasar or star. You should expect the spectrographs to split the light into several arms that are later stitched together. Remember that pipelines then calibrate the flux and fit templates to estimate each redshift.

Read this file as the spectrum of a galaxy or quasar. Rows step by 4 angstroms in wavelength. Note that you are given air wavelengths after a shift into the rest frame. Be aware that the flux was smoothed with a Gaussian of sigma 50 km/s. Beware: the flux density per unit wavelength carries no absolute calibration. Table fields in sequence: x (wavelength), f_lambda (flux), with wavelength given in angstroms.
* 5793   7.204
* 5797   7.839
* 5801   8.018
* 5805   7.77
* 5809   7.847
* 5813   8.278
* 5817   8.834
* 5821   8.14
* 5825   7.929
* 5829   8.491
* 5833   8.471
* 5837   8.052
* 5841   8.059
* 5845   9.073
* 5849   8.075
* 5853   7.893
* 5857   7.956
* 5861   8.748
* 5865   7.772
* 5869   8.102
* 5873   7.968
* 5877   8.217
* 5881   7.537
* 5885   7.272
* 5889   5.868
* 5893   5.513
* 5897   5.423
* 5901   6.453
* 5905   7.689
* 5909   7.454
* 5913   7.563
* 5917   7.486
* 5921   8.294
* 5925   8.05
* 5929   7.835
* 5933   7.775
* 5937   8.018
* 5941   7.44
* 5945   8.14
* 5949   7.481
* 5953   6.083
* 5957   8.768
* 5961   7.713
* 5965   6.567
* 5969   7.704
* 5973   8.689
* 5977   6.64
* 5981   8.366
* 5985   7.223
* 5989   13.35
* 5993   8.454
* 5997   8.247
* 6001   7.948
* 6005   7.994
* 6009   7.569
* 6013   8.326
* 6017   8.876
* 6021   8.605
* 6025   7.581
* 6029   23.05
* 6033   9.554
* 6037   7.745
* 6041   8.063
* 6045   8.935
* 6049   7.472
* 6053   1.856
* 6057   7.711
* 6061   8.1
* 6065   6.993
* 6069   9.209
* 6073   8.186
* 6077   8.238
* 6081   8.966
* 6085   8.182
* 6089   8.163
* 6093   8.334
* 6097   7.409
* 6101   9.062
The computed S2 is 0.104 mag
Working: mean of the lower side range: 8.17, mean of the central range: 7.72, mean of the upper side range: 8.76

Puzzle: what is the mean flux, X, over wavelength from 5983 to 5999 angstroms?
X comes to 9.32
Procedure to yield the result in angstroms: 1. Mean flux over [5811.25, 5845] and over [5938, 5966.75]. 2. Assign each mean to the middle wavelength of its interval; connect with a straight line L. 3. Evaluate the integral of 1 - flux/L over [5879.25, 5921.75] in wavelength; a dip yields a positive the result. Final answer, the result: 5.0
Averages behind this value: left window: 8.33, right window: 7.48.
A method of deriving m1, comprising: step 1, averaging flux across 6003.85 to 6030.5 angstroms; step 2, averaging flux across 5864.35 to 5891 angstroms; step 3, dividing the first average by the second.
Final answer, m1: 1.35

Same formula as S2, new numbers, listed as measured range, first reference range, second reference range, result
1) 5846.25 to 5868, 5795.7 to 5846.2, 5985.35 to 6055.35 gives 0.030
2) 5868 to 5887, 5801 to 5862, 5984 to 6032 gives 0.110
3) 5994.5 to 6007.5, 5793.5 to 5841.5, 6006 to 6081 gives 0.066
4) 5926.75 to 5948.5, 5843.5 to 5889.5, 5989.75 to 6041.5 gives 0.114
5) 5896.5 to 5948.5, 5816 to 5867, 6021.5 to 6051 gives 0.199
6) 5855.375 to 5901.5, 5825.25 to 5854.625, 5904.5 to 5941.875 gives 0.114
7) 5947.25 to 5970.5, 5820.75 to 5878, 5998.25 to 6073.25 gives 0.147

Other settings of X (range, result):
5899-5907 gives 7.07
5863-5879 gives 8.01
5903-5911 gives 7.57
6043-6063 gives 6.81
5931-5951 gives 7.77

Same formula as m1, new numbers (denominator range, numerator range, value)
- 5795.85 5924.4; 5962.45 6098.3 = 1.09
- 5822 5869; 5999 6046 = 1.16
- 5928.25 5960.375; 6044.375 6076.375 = 0.95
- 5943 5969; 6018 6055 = 1.23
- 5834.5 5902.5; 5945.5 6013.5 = 1.07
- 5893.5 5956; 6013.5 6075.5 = 1.19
